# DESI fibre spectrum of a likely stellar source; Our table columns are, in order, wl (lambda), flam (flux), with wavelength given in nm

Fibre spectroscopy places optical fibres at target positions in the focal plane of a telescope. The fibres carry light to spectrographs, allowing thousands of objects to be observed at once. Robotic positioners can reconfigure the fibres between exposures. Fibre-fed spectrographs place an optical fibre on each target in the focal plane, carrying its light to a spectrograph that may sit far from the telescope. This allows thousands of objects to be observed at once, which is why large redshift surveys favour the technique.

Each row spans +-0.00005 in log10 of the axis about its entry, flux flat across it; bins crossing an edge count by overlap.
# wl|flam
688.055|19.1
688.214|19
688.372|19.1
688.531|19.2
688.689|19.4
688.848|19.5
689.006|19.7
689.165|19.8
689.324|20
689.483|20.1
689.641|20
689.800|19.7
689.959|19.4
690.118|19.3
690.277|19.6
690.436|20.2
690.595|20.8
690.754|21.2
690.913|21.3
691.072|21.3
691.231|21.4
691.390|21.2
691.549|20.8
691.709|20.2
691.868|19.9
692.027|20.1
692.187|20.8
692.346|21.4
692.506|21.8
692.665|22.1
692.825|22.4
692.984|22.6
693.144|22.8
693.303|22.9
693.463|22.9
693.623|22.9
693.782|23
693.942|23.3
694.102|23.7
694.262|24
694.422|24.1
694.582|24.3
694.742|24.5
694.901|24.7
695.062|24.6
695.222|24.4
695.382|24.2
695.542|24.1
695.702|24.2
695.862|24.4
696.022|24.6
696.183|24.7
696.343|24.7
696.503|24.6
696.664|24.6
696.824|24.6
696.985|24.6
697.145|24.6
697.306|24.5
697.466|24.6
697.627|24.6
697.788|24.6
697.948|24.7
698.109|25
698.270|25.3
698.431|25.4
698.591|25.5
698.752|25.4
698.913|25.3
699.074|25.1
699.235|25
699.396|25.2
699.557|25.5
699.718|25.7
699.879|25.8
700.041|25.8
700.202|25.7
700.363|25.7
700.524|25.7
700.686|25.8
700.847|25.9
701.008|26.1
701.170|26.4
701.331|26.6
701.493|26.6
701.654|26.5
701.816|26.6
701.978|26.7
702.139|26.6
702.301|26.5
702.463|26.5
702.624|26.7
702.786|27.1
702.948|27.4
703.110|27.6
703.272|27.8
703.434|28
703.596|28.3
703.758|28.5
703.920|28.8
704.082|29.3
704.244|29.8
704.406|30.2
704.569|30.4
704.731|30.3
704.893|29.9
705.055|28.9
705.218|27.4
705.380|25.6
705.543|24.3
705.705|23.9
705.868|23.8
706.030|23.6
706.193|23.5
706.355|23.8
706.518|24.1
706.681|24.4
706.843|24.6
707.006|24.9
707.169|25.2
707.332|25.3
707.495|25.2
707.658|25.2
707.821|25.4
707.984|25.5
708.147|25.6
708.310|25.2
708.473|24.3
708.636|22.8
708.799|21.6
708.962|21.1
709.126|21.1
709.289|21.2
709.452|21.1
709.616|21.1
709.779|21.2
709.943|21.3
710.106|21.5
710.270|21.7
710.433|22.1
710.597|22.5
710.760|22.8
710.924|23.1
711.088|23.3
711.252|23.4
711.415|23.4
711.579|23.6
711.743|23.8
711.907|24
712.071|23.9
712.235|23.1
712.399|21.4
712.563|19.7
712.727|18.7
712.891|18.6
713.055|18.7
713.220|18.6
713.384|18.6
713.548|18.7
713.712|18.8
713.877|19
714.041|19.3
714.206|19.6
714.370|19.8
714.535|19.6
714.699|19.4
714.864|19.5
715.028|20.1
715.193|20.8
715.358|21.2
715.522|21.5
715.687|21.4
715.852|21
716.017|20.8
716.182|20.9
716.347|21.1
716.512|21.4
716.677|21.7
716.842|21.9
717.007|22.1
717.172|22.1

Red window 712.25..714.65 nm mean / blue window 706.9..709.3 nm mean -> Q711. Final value 0.8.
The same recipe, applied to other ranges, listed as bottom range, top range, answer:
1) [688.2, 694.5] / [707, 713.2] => 1.07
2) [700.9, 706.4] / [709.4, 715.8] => 0.78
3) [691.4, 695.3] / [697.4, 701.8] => 1.13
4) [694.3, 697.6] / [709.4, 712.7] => 0.91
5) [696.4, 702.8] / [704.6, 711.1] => 0.94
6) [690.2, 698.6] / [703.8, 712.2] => 1.06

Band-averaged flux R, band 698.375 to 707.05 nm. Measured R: 26.4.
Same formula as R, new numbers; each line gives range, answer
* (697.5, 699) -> 25.1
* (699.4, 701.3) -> 25.8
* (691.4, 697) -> 23.2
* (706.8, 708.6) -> 25.1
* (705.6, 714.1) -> 22.5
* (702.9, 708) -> 26.6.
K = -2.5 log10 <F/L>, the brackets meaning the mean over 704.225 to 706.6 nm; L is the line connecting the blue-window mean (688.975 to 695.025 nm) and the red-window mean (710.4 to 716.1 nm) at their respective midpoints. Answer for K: -0.24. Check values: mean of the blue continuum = 21.6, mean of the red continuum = 21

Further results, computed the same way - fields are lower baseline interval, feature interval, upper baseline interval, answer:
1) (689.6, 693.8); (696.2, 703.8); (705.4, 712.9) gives -0.17 mag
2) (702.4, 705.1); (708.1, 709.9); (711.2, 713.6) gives 0.09 mag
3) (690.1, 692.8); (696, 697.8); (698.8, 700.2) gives -0.03 mag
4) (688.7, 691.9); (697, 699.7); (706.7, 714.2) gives -0.19 mag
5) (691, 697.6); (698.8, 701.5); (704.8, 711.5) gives -0.10 mag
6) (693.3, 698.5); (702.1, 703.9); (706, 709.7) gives -0.15 mag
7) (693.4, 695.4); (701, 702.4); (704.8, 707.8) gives -0.08 mag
